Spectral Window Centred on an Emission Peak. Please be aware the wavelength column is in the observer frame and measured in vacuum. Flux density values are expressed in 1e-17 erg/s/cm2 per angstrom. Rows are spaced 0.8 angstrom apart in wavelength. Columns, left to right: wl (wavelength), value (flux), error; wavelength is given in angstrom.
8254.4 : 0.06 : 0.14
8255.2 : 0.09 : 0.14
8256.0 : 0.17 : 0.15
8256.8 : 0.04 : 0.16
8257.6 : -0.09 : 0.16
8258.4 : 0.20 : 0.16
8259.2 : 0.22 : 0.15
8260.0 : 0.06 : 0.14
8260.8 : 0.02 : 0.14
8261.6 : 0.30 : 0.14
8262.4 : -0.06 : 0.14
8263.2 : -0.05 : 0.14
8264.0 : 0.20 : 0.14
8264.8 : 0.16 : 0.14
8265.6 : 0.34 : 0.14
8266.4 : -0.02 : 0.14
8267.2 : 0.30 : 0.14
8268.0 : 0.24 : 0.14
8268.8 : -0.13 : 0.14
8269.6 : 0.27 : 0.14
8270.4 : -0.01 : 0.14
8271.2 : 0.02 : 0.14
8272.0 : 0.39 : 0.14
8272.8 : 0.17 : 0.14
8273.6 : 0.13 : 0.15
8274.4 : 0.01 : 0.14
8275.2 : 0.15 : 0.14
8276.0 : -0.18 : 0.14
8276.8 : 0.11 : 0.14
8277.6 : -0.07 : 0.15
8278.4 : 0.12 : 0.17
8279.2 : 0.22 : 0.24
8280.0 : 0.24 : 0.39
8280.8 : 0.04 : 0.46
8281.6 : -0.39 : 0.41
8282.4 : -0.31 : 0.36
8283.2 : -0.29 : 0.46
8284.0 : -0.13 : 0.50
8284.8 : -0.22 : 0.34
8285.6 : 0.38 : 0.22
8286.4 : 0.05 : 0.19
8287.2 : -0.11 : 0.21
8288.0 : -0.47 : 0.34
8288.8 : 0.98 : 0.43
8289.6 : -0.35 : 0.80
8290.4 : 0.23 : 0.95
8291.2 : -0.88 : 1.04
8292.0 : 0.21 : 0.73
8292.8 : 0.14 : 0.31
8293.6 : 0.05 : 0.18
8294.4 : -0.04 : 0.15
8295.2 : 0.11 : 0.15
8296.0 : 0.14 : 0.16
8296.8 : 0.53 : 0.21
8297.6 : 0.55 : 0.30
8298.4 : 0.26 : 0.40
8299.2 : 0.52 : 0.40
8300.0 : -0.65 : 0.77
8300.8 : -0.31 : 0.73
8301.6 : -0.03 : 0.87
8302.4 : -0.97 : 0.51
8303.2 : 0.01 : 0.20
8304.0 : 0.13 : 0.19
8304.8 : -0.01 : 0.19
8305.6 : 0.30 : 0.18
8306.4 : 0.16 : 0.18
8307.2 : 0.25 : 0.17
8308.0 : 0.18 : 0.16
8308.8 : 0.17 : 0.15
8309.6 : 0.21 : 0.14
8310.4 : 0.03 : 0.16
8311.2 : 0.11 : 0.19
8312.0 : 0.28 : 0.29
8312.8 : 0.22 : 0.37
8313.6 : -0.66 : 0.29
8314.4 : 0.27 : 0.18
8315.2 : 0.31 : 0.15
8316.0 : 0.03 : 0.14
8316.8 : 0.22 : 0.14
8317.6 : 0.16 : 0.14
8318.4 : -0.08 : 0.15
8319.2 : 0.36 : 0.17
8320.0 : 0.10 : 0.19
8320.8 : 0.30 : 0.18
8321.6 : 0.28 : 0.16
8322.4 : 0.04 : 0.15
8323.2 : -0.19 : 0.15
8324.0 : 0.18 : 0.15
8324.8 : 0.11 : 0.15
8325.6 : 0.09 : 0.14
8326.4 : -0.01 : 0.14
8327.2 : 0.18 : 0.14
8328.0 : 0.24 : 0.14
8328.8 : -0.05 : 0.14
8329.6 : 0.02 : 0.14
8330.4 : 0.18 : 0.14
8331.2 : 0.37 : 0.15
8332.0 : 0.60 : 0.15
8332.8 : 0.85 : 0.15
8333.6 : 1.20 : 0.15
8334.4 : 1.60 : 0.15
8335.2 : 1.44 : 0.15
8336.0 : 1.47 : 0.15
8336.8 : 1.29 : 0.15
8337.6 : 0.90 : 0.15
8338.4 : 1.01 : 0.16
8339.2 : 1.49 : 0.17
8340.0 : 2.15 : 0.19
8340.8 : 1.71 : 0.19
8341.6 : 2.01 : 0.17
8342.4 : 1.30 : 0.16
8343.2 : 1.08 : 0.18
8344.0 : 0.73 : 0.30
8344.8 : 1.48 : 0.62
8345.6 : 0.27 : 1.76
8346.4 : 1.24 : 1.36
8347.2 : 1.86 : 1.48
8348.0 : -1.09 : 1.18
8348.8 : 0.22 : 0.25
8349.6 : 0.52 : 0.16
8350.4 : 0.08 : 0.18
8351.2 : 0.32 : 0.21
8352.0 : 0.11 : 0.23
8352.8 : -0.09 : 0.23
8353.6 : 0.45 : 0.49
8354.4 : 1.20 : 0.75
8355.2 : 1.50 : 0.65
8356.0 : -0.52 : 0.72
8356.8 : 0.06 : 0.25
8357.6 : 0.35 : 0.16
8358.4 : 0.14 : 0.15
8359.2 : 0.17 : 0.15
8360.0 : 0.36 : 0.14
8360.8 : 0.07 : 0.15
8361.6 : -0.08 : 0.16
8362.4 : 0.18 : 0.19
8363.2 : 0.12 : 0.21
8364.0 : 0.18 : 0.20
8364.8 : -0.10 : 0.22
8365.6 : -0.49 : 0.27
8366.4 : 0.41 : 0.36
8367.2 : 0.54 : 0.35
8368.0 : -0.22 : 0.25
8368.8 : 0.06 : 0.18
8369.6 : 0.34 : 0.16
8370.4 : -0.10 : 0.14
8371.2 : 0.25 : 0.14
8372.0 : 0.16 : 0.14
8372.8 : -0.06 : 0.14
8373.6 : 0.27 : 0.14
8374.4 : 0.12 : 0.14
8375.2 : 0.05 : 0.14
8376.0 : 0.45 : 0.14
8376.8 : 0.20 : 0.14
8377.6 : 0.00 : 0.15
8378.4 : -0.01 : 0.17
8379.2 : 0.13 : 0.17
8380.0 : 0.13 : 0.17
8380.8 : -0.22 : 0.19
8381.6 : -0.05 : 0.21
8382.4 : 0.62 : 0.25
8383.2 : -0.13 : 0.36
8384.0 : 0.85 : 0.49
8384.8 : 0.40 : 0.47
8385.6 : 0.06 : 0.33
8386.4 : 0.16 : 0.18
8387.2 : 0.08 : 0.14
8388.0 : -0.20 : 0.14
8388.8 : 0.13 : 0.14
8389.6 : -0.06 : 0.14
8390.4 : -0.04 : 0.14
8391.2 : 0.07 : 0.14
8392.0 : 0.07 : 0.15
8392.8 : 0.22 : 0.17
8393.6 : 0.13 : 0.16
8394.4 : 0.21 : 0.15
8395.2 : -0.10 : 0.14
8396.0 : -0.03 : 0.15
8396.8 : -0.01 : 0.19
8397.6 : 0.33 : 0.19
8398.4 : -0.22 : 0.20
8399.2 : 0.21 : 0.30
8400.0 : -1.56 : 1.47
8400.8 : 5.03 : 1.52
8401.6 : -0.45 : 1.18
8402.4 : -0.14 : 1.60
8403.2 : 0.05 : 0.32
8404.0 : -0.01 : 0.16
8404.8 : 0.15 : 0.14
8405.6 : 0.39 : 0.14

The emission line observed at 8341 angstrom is [O II] 3727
